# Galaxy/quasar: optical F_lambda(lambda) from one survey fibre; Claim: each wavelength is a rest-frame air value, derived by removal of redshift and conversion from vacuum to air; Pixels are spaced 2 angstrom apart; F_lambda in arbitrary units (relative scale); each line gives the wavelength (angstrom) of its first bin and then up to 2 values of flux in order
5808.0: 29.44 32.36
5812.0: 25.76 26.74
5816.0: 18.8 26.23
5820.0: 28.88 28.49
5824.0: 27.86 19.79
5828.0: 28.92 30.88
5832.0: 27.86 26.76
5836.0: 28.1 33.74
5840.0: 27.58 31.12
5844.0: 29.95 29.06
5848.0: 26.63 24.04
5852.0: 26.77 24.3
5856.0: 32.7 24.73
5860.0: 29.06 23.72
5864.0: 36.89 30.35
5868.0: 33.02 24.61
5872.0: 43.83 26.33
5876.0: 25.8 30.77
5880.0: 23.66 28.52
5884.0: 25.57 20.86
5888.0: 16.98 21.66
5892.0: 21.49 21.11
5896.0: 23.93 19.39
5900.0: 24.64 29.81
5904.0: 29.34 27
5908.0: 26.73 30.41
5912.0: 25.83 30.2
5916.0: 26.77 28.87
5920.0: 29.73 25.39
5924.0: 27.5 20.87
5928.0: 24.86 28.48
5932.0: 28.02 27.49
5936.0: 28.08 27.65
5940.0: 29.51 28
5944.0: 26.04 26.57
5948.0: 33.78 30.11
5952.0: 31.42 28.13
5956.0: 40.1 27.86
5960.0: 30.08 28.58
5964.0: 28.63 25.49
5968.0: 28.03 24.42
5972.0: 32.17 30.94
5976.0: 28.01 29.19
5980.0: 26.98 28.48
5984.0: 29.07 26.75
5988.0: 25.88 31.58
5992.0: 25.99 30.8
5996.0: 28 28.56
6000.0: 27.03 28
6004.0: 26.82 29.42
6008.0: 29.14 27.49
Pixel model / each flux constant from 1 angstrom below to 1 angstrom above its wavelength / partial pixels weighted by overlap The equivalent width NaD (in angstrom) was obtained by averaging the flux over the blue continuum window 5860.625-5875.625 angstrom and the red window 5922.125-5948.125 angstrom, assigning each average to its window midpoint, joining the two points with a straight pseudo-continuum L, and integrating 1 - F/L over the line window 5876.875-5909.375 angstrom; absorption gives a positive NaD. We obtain 5.5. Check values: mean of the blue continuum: 31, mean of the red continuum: 27.2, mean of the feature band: 24.5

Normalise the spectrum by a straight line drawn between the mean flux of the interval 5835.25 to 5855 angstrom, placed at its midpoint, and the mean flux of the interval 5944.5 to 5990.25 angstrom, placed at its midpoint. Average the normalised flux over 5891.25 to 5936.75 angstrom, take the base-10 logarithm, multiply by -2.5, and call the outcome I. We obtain 0.09 mag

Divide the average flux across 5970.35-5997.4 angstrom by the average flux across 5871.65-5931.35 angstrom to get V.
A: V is 1.10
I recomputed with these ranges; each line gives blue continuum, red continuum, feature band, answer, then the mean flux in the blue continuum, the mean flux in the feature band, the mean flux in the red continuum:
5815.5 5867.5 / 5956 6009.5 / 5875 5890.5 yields 0.16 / 28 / 24.3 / 28.5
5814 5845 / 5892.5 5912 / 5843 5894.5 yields -0.02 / 27.6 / 27.1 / 25.7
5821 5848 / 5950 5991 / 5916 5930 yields 0.10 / 28.4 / 26.4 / 29.1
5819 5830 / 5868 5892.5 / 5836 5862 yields -0.05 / 27.2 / 28.1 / 26.2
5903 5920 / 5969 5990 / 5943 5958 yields -0.09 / 28.2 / 30.7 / 28.4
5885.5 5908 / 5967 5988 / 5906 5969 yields -0.10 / 23.5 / 28.3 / 28.3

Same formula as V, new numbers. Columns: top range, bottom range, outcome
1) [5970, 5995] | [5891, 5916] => 1.11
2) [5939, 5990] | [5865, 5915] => 1.10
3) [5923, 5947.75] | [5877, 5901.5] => 1.16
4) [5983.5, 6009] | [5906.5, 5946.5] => 1.03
